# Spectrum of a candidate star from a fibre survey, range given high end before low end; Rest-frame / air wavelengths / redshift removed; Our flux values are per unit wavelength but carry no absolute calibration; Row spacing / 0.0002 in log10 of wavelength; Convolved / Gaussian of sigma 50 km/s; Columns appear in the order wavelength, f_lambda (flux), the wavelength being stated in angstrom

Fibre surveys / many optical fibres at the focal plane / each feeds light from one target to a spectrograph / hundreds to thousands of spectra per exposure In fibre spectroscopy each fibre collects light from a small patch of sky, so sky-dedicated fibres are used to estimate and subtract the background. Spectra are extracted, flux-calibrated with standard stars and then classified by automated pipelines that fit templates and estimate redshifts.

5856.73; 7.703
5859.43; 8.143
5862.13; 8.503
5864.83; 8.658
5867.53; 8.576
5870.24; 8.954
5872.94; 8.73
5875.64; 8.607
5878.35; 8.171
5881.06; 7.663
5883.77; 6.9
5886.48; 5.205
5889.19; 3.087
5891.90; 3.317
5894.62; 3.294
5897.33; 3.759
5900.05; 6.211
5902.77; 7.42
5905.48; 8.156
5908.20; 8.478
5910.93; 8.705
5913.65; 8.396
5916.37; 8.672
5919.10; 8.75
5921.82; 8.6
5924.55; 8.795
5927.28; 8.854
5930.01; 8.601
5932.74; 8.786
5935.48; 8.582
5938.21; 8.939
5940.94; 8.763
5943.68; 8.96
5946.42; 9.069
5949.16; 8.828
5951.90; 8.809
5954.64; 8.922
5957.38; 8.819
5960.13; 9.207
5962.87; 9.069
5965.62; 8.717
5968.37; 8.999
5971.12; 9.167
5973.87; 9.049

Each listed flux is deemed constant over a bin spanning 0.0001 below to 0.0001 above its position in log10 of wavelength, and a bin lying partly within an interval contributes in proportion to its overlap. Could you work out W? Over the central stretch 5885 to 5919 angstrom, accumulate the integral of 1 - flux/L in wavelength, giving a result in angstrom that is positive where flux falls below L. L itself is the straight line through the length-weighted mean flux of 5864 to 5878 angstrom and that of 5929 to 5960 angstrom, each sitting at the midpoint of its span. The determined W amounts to 9.4 angstrom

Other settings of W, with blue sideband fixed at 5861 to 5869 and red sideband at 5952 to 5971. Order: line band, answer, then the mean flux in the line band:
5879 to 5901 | 9.3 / 5.01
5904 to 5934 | 0.6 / 8.61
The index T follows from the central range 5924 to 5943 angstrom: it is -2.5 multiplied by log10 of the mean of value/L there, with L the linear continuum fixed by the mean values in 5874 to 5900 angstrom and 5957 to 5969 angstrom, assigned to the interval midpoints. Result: -0.15 mag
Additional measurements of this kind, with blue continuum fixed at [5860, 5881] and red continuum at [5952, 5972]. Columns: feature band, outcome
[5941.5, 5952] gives -0.002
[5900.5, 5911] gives 0.097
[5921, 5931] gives 0.009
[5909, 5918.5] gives 0.018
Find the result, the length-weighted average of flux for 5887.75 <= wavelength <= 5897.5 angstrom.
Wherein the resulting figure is 3.33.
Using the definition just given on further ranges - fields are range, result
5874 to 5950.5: 7.56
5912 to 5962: 8.8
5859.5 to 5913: 7.01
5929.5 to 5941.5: 8.74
